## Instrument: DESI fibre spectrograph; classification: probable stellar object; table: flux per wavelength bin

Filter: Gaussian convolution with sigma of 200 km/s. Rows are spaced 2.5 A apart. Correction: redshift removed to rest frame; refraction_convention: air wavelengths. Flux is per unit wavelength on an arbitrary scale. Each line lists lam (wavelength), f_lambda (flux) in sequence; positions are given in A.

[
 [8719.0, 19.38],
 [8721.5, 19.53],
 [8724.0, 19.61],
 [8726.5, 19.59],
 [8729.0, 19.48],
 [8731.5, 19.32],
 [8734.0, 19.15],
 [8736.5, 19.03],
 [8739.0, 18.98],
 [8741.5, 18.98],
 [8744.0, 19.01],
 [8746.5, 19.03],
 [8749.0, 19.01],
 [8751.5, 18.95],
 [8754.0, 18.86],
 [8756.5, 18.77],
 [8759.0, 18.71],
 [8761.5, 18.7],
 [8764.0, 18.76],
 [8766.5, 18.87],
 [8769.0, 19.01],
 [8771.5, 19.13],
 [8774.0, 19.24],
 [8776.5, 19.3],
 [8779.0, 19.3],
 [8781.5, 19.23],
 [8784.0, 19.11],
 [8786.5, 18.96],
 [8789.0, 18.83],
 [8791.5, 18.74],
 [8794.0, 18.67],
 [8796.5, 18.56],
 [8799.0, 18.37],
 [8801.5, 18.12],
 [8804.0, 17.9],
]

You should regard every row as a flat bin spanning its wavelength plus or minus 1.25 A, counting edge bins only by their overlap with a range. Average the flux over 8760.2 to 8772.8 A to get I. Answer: 18.9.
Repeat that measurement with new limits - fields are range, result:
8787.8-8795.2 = 18.7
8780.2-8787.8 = 19.1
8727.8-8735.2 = 19.3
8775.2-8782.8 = 19.3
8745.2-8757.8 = 18.9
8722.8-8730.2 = 19.6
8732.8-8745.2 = 19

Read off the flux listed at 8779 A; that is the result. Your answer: 19.3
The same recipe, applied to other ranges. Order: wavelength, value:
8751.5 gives 18.95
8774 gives 19.24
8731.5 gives 19.32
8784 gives 19.11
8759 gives 18.71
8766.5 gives 18.87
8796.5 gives 18.56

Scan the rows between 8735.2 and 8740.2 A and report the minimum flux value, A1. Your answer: 18.98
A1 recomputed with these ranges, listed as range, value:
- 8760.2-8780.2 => 18.7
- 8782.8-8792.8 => 18.74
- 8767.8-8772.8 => 19.01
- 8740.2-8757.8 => 18.77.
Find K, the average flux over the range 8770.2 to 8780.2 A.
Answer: 19.2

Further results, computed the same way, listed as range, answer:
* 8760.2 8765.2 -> 18.7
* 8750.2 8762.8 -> 18.8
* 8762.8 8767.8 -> 18.8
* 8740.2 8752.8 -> 19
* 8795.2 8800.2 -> 18.5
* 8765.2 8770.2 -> 18.9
